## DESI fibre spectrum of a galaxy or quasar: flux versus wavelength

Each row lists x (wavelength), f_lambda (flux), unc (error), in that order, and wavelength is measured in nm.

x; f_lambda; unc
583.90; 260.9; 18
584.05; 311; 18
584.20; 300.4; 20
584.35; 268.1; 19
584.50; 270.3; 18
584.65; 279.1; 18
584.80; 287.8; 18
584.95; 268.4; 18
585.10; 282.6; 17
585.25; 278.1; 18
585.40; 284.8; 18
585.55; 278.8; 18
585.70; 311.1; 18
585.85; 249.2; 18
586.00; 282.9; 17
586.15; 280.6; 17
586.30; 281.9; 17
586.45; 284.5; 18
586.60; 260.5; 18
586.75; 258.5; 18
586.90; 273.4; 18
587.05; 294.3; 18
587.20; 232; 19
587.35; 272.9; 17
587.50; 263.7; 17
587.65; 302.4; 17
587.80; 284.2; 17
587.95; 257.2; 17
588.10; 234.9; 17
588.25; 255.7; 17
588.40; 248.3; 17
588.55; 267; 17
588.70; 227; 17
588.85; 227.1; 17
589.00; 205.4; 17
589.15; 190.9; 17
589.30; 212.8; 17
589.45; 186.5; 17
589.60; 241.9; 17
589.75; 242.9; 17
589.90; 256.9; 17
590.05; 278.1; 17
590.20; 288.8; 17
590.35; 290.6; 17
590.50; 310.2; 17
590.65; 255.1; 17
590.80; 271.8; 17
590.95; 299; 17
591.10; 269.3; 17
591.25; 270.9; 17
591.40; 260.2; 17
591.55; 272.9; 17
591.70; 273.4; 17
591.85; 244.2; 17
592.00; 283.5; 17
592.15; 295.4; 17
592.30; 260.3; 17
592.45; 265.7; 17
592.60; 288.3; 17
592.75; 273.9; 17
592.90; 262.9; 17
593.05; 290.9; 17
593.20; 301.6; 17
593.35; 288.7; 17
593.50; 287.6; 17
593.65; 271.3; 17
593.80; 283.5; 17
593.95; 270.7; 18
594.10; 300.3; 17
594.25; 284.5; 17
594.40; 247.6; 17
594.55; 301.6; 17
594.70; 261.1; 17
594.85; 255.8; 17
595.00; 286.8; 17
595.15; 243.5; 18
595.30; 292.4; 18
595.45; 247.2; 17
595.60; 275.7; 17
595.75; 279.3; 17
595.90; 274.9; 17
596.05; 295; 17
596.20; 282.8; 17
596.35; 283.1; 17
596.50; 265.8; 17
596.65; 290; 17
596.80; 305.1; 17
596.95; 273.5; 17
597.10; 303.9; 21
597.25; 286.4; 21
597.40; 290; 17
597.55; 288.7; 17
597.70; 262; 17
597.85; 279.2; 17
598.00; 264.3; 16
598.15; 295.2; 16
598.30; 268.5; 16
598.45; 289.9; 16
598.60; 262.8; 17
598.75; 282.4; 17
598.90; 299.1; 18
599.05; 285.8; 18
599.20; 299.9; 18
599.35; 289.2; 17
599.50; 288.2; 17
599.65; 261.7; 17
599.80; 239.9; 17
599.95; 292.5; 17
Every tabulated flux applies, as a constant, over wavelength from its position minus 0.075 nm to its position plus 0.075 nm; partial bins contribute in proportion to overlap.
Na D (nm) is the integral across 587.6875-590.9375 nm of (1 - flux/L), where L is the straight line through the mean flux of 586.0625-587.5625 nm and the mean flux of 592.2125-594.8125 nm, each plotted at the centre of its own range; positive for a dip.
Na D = 0.270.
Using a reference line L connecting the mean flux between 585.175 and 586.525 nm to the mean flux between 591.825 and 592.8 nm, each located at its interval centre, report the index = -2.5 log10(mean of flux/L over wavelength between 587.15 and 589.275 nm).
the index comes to 0.131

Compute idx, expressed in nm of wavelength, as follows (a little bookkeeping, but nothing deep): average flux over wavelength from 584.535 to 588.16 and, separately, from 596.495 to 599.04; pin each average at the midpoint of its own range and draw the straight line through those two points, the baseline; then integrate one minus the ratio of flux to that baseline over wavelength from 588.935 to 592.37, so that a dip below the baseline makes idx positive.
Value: 0.23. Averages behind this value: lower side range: 274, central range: 259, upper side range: 283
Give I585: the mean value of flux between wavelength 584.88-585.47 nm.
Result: 279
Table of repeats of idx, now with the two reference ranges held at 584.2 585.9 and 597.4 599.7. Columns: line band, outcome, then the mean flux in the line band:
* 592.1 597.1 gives 0.04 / 279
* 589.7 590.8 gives 0.02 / 275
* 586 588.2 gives 0.07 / 270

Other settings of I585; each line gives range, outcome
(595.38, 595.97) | 269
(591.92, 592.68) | 278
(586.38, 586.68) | 272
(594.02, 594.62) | 283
